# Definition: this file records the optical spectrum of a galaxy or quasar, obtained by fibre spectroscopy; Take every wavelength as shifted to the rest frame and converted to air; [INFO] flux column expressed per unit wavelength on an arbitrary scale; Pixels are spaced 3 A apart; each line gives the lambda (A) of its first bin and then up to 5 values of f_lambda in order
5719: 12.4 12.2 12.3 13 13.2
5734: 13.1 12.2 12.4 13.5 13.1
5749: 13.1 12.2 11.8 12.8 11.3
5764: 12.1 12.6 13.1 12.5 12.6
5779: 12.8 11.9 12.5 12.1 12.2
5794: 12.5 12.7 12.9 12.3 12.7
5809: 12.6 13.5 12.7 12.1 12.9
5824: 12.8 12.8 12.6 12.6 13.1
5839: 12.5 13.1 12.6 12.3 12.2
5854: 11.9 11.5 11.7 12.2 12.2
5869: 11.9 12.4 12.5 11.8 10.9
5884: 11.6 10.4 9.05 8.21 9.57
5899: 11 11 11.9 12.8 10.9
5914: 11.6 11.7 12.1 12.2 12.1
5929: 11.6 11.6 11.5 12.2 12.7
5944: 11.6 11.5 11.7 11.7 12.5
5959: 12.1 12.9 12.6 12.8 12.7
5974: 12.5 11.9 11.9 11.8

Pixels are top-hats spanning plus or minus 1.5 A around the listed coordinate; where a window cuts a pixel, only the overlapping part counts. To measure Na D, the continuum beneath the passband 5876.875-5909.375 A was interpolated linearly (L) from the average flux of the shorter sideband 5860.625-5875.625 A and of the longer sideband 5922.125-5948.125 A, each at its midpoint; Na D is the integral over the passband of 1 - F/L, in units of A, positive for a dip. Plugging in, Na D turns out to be 3.6 A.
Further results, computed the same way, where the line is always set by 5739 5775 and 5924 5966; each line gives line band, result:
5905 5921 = 0.4 A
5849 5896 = 3.5 A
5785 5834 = -0.9 A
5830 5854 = -0.5 A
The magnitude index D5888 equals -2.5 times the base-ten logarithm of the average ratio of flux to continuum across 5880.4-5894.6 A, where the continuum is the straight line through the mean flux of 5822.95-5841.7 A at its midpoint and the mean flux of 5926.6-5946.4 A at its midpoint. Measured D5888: 0.23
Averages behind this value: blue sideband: 12.8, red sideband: 11.9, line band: 9.97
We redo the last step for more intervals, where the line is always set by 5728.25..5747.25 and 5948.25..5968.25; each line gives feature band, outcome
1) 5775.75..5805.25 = 0.027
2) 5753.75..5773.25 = 0.046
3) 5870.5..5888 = 0.079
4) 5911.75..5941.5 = 0.045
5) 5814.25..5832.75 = 0.003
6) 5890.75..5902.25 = 0.264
